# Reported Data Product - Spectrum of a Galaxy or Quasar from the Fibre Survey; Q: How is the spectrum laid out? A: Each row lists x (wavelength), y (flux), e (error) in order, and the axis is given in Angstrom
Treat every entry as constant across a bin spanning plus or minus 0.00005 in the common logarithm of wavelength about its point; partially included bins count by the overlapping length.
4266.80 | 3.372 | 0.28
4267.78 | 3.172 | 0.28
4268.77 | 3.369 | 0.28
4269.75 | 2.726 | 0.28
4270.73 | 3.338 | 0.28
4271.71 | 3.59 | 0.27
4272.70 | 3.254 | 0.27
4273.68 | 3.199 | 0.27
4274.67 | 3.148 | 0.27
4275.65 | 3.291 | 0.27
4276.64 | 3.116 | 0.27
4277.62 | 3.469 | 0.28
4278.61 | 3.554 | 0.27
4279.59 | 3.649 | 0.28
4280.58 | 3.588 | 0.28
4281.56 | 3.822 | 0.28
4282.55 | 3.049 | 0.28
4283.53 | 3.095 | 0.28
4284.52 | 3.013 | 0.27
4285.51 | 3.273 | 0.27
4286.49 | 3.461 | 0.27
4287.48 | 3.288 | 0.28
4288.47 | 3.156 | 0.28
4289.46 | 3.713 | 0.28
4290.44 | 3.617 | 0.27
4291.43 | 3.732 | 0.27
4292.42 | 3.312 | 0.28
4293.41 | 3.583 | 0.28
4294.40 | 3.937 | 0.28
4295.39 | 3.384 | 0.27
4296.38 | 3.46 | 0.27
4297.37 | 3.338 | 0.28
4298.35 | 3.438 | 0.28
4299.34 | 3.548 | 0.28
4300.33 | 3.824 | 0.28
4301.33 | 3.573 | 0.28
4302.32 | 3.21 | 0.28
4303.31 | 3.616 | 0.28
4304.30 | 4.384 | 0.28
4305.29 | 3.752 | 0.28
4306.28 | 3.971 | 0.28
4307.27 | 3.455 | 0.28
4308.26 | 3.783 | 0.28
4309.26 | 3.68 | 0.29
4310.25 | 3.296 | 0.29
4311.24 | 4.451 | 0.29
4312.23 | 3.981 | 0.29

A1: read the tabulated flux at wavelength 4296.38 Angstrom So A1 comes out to 3.46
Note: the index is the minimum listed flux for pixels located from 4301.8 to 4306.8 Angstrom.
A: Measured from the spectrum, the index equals 3.21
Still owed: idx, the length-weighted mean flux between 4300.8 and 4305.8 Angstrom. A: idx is 3.7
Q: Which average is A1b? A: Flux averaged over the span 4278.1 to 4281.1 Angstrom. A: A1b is 3.6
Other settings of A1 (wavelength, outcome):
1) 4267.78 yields 3.172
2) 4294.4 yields 3.937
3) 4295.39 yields 3.384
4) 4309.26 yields 3.68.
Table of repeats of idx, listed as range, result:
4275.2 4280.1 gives 3.41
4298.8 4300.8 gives 3.68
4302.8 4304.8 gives 4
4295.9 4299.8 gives 3.45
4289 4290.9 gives 3.68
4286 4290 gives 3.41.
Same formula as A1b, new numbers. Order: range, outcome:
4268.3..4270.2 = 3.06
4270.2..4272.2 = 3.46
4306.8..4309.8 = 3.63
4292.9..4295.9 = 3.63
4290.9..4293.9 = 3.54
